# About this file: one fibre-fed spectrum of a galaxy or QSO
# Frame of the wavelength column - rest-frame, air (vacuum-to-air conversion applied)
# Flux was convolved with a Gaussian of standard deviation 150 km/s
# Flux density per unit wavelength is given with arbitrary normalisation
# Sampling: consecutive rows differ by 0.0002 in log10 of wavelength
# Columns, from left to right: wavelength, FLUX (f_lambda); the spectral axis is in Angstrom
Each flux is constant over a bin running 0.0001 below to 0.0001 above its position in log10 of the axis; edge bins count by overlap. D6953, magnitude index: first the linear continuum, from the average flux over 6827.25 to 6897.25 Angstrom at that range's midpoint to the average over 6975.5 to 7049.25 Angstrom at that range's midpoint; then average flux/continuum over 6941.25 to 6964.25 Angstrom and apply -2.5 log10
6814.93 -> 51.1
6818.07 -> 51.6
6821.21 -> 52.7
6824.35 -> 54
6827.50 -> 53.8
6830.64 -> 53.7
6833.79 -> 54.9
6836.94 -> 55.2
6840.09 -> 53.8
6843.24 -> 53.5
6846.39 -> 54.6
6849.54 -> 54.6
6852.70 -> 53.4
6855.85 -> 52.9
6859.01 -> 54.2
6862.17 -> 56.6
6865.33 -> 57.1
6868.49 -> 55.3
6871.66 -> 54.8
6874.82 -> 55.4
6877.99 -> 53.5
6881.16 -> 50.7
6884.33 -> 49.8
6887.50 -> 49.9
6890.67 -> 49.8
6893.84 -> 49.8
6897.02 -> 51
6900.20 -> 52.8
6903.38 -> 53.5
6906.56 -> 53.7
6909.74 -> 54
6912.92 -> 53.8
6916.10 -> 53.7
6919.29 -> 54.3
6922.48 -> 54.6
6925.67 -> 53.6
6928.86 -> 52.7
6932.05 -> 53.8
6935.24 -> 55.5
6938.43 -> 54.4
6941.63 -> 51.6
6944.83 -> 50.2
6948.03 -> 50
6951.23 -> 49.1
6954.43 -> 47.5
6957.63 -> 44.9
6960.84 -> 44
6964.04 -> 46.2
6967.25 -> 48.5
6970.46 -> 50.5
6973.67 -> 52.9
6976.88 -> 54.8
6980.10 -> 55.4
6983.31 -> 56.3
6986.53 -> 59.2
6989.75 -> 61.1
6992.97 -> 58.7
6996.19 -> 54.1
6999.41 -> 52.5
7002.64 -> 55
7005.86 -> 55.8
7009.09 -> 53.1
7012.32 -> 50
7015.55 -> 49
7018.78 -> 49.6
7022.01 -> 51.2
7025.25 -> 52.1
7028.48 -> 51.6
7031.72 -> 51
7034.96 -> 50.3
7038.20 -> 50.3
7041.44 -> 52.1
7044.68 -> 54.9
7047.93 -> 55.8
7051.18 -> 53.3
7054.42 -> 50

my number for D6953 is 0.12 mag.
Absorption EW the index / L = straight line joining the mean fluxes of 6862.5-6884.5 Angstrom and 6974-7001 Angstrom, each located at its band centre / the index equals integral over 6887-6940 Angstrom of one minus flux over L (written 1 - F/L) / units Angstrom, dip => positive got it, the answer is 1.8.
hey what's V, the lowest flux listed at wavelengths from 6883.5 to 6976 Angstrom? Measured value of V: 44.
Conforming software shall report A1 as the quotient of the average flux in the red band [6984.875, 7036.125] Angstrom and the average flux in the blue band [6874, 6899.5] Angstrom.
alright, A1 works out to 1.0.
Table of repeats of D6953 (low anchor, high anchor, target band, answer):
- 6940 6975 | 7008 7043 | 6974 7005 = -0.133 mag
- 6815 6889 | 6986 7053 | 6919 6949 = 0.008 mag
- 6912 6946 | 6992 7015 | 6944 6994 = 0.039 mag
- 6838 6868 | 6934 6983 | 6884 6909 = 0.030 mag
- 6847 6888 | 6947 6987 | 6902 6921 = -0.031 mag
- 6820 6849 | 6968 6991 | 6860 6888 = 0.012 mag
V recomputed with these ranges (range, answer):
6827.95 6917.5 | 49.8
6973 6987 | 52.9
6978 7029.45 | 49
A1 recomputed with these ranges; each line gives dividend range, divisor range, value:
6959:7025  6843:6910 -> 0.99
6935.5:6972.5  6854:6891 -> 0.92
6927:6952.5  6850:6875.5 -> 0.95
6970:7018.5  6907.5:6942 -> 1.01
